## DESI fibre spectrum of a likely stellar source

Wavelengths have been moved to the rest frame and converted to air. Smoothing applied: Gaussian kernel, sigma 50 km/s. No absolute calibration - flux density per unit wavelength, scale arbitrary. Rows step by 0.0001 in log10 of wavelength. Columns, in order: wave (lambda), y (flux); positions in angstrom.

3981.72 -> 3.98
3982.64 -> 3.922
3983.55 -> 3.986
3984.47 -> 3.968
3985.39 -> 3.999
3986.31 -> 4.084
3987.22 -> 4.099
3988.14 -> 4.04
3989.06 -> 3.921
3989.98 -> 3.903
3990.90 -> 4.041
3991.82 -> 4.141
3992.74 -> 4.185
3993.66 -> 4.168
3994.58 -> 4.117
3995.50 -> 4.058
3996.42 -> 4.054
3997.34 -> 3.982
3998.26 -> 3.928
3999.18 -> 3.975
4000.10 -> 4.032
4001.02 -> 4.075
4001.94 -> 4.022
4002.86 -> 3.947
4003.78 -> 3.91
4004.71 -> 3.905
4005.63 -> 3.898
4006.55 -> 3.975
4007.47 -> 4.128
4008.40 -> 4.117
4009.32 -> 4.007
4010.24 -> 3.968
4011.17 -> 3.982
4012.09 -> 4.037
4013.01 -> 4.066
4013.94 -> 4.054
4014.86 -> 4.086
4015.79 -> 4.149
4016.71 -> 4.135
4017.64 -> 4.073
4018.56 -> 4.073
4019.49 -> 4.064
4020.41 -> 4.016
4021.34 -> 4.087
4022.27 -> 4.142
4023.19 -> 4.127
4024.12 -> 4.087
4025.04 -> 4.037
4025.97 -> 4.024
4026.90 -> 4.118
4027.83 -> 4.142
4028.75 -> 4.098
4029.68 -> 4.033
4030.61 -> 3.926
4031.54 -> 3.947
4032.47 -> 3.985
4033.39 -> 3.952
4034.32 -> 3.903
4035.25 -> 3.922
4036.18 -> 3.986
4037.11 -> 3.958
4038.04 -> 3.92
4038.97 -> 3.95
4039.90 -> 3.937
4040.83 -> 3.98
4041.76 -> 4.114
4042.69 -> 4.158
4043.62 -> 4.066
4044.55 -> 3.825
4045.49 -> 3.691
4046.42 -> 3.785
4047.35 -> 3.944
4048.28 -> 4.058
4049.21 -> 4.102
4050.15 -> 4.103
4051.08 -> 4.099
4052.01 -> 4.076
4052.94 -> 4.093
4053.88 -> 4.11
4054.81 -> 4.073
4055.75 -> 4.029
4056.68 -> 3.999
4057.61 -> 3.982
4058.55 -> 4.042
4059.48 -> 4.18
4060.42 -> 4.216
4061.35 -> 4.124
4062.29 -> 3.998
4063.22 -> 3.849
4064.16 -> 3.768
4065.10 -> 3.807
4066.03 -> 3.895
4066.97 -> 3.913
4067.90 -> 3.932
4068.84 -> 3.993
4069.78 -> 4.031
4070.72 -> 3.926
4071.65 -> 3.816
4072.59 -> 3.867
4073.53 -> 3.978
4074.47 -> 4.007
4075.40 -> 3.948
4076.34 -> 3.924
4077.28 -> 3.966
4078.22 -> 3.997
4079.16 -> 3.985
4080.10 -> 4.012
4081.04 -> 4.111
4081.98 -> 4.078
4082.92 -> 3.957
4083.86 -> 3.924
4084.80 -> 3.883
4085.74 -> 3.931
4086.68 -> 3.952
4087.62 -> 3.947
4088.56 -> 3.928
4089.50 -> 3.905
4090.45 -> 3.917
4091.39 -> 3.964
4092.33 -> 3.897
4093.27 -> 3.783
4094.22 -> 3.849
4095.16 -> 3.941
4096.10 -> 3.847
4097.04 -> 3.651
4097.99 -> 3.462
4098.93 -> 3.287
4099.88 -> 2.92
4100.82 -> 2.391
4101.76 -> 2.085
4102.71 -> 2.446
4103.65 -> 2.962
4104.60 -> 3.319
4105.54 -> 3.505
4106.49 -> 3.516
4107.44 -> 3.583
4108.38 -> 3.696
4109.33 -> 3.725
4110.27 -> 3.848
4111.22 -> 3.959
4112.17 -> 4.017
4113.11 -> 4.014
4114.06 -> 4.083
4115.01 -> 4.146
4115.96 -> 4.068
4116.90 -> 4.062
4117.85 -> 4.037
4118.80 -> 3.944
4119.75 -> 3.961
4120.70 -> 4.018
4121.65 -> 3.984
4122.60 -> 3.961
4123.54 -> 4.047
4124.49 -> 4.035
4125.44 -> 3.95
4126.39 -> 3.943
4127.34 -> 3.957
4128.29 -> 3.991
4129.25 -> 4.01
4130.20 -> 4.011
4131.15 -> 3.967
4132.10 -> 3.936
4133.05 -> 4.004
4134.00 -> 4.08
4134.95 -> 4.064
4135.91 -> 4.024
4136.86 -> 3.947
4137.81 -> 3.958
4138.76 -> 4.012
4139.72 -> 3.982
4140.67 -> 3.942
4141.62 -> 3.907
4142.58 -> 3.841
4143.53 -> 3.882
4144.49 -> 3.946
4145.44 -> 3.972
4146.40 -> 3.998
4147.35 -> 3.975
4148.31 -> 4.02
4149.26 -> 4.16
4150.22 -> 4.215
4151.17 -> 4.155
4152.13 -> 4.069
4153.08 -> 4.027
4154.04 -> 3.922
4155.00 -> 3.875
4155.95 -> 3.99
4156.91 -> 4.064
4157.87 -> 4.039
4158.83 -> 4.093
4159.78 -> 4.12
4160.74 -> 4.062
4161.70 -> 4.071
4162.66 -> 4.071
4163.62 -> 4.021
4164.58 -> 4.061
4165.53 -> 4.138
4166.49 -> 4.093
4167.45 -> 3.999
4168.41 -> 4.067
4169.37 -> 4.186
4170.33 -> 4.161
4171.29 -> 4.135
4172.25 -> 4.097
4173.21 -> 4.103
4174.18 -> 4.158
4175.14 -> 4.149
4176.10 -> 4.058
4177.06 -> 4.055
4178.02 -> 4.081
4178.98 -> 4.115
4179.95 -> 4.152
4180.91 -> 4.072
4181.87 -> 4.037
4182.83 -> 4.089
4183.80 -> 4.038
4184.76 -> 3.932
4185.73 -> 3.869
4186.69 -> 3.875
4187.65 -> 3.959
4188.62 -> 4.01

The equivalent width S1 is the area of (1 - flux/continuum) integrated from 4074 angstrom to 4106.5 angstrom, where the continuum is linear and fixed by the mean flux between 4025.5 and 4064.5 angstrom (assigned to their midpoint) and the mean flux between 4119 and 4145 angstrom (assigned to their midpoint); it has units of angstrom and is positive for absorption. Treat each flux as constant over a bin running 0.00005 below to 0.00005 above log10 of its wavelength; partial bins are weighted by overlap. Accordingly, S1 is 2.7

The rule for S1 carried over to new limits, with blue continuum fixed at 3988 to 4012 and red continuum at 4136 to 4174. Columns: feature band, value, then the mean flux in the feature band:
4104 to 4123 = 0.8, 3.86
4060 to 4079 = 0.4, 3.95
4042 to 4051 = 0.1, 3.98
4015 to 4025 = -0.2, 4.09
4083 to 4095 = 0.4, 3.91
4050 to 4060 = -0.1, 4.07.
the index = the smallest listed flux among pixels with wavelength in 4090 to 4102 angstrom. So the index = 2.085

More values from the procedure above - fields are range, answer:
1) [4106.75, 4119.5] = 3.583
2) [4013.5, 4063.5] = 3.691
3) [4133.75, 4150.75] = 3.841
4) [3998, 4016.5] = 3.898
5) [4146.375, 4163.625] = 3.875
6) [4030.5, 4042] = 3.903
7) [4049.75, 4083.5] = 3.768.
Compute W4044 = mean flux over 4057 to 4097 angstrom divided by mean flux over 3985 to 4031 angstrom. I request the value 1.0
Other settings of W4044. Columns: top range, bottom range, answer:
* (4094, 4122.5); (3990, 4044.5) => 0.90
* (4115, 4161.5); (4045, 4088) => 1.01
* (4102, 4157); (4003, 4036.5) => 0.97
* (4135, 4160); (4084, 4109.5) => 1.13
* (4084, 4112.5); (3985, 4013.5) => 0.89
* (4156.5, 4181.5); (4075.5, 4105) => 1.12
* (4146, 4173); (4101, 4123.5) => 1.10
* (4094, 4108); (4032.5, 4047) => 0.82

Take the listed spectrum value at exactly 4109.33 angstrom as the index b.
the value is 3.725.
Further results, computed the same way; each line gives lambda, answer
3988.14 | 4.04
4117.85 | 4.037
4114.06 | 4.083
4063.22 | 3.849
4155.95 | 3.99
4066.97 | 3.913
